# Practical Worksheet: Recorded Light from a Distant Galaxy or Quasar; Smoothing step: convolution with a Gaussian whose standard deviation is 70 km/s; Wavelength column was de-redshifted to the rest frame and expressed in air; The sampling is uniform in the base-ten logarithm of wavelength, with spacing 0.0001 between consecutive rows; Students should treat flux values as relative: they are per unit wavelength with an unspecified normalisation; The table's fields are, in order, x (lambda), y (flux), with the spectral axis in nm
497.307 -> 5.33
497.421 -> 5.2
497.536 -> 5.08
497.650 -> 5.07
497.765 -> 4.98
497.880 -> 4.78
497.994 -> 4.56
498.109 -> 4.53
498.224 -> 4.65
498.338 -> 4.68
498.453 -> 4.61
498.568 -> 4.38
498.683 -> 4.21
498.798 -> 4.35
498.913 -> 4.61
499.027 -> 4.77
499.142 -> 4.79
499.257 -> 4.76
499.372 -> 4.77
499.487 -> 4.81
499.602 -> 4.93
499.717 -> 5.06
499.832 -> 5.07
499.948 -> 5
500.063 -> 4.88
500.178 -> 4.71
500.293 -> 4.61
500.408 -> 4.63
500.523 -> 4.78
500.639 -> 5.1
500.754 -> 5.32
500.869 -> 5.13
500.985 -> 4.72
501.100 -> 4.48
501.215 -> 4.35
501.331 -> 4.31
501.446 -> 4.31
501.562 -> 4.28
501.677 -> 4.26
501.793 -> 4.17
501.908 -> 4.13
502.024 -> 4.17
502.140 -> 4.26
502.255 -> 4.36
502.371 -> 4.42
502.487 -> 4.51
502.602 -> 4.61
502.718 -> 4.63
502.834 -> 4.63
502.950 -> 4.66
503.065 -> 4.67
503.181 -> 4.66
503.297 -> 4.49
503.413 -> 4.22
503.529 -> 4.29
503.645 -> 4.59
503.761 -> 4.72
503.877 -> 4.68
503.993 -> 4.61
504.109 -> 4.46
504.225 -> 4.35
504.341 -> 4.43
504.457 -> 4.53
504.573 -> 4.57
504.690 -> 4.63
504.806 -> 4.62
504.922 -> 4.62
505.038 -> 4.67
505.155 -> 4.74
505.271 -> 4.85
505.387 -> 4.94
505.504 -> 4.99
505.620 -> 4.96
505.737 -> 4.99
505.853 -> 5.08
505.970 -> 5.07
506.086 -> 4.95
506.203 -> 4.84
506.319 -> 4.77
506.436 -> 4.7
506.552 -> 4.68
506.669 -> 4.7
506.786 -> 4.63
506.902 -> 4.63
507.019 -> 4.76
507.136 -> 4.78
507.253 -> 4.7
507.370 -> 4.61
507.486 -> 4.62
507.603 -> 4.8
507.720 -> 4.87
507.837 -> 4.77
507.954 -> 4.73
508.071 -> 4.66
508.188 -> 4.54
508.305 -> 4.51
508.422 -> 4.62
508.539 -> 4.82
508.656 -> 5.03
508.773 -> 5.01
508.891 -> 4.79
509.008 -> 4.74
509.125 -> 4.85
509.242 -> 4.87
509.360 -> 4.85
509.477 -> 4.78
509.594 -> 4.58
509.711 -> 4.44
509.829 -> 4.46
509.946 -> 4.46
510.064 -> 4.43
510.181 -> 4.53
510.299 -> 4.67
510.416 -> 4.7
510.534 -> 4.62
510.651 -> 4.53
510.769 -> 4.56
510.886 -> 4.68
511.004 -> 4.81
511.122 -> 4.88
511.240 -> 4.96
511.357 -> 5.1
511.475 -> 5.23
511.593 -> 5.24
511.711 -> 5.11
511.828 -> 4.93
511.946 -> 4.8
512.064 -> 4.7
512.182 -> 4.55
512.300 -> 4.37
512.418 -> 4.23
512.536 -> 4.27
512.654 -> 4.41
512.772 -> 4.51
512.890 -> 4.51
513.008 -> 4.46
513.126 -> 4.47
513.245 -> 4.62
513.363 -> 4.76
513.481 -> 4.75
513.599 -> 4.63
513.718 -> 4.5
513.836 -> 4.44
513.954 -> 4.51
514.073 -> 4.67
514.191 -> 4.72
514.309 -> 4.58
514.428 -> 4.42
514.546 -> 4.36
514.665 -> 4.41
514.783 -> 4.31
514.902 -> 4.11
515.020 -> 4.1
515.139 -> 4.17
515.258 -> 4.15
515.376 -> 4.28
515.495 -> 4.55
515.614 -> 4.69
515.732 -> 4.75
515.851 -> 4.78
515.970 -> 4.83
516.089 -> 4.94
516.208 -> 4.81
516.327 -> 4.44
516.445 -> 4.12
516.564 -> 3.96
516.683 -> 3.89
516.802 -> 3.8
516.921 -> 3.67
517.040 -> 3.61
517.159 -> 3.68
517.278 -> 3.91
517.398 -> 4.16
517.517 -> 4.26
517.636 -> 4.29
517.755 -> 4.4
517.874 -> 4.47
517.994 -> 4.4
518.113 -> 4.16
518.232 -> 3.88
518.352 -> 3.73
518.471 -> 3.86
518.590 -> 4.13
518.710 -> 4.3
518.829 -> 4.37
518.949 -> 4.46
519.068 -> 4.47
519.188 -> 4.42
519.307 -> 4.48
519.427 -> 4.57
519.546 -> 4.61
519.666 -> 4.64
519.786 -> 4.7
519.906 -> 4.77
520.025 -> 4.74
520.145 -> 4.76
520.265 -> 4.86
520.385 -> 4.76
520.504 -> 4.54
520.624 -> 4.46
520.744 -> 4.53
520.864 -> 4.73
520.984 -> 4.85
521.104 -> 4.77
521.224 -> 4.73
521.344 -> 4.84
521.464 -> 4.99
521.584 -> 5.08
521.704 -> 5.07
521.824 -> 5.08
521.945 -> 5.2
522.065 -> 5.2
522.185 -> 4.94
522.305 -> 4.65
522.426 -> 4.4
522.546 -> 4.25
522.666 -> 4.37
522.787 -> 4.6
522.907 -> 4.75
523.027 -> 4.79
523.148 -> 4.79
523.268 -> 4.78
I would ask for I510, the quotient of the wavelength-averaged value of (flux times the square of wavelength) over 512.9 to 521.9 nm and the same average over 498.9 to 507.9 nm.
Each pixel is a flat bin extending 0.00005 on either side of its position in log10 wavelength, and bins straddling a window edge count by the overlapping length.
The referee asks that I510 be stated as 1.01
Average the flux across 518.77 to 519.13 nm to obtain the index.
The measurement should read 4.43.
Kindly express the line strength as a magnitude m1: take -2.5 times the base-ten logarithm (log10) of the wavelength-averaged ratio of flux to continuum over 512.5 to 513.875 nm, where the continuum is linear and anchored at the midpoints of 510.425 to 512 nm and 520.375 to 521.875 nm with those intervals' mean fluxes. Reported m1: 0.08 mag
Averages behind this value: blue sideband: 4.88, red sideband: 4.8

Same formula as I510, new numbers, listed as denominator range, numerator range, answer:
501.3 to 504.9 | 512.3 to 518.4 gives 1.02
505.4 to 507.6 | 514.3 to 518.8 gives 0.92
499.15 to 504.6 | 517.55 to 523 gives 1.07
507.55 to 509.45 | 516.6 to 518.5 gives 0.87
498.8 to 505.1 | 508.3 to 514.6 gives 1.05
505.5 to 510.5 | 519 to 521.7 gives 1.04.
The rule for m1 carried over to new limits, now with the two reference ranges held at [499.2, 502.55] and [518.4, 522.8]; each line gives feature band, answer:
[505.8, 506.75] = -0.05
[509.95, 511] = 0.01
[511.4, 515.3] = 0.02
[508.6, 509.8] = -0.03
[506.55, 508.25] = -0.01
